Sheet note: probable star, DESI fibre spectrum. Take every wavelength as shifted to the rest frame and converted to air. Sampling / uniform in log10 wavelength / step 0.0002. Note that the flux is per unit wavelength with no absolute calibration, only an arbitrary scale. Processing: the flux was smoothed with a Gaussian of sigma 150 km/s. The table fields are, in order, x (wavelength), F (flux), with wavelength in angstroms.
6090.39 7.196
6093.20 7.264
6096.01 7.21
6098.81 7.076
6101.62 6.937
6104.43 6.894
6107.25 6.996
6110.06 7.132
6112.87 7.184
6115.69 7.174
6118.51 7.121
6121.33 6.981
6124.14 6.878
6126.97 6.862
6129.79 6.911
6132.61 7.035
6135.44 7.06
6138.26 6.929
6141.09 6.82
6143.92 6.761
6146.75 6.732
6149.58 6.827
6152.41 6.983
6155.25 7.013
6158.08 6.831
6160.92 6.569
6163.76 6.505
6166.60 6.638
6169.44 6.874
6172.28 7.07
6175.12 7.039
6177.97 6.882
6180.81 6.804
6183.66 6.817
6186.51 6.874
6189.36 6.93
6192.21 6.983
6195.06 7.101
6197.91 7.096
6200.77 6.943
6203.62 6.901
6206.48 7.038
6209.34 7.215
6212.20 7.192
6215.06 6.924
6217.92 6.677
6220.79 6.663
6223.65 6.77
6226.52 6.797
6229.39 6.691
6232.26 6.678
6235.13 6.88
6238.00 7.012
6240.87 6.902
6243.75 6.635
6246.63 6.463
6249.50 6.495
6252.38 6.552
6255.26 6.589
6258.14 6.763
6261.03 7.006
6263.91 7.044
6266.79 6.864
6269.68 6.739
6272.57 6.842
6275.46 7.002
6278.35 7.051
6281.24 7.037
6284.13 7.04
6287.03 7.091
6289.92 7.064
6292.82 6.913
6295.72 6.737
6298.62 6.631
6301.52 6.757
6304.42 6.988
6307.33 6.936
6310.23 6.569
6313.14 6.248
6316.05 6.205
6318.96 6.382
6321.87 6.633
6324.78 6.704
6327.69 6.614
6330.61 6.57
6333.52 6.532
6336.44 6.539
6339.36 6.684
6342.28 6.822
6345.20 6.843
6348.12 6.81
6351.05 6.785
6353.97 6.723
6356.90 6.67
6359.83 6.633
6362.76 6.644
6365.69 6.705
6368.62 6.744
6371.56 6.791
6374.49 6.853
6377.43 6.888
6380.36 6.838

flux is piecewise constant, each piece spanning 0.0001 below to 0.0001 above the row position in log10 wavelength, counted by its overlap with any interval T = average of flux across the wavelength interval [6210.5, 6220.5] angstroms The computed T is 6.91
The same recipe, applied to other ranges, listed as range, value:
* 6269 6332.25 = 6.76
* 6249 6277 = 6.8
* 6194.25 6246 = 6.89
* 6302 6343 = 6.6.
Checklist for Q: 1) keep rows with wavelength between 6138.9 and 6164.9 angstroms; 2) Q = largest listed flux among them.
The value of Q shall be 7.013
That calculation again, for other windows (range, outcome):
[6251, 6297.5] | 7.091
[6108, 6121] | 7.184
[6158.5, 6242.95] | 7.215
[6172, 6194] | 7.07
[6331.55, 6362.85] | 6.843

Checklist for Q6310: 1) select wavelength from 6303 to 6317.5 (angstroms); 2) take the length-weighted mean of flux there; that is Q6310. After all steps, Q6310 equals 6.59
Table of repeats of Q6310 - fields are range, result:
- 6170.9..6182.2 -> 6.95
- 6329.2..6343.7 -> 6.63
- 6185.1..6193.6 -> 6.93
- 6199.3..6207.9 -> 6.96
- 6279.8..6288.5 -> 7.06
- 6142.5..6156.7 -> 6.86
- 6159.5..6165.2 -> 6.53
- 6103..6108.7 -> 6.94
